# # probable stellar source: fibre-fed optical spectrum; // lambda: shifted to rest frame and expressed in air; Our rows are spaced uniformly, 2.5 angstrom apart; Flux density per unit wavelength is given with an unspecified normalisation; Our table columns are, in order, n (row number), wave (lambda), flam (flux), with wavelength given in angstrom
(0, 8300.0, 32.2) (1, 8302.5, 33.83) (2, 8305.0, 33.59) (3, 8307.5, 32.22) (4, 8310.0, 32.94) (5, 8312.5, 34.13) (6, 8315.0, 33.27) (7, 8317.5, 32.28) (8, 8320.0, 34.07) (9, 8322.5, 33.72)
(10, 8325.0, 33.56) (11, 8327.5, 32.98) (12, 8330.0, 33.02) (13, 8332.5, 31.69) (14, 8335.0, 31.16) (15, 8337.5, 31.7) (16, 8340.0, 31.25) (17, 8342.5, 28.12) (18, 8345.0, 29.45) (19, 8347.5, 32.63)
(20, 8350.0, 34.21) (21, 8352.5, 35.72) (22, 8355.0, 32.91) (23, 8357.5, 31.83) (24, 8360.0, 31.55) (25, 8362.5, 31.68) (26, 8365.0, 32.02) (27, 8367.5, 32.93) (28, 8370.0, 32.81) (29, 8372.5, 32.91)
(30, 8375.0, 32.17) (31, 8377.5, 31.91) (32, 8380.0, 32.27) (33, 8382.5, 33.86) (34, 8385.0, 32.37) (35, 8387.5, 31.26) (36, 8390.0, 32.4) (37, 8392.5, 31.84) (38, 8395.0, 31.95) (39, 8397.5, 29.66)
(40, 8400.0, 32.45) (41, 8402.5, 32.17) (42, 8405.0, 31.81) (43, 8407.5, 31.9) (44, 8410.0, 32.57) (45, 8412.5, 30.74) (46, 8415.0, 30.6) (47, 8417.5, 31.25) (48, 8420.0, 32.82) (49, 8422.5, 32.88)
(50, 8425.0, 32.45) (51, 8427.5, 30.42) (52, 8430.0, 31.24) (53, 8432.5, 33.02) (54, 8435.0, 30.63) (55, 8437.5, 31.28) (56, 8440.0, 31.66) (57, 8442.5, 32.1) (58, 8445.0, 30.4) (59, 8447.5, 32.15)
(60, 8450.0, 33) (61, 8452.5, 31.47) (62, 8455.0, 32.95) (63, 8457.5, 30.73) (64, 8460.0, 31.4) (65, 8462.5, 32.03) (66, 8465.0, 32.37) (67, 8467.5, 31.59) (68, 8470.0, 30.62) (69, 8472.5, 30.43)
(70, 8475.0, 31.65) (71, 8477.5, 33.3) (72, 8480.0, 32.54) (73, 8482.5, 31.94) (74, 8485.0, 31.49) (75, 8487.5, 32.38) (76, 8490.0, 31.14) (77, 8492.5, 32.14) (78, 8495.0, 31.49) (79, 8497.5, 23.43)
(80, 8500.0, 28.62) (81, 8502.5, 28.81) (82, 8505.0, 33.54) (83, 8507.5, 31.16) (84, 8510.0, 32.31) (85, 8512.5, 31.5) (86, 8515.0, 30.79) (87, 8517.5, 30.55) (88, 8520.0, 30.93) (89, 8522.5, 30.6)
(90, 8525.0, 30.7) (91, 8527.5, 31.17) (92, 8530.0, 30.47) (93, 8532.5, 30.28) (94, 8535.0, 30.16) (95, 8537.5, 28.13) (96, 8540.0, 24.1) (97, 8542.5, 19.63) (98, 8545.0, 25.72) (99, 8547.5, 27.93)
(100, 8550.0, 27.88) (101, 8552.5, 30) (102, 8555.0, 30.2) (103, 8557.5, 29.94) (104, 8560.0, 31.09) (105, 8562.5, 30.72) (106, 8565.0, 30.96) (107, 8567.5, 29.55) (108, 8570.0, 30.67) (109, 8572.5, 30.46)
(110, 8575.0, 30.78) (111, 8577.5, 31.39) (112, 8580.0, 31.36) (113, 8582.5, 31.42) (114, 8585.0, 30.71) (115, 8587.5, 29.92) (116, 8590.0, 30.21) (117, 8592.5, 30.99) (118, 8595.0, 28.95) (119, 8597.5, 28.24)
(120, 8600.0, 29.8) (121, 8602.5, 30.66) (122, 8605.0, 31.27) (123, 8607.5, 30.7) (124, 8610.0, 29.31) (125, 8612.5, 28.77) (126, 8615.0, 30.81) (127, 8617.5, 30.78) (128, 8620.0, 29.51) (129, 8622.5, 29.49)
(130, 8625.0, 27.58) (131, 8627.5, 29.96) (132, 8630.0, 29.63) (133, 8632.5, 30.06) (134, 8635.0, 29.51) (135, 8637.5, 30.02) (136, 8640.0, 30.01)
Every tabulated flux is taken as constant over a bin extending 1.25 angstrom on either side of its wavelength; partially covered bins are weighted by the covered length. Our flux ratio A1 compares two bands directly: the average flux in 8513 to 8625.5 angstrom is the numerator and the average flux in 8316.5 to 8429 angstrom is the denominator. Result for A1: 0.9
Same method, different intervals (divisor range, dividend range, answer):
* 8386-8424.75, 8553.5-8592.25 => 0.96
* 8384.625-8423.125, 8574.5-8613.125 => 0.95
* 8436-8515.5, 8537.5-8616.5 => 0.94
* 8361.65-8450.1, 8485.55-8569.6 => 0.93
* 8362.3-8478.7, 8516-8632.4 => 0.93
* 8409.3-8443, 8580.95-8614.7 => 0.95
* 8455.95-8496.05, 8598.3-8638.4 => 0.94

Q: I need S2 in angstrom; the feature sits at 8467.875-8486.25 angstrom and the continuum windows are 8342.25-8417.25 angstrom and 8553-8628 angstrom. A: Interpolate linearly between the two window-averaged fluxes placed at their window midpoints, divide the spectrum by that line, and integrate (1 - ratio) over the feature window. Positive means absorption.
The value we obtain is -0.29 angstrom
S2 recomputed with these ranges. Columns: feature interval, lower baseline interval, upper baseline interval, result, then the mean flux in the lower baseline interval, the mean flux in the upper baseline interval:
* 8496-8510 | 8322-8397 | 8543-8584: 0.50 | 32.2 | 29.8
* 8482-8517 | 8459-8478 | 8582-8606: 0.58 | 31.6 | 30.2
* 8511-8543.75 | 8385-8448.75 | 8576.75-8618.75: 1.77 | 31.7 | 30.3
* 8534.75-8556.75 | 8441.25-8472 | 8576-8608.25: 2.75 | 31.7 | 30.4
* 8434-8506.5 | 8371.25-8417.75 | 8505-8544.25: -1.74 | 31.9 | 29.6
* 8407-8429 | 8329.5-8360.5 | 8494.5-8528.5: -0.34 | 31.9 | 30.4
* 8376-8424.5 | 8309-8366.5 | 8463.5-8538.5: -0.16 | 32.4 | 30.9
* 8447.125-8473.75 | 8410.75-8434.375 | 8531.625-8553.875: -1.27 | 31.7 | 27.1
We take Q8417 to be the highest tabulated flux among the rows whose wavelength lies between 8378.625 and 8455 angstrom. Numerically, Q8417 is 33.86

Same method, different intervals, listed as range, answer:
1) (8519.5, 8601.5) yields 31.42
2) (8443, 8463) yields 33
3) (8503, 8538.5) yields 33.54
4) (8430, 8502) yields 33.3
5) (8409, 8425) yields 32.88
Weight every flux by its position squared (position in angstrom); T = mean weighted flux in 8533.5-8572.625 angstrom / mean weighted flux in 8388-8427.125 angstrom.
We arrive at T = 0.93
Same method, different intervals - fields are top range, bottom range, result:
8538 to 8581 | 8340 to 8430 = 0.94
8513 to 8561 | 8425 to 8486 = 0.93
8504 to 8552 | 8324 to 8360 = 0.95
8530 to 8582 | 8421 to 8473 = 0.94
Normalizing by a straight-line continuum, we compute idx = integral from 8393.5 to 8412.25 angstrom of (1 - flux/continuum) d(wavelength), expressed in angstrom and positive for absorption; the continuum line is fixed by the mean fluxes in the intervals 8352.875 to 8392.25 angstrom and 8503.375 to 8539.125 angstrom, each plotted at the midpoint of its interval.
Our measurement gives 0.2 angstrom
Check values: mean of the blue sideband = 32.4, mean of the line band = 31.7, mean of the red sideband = 30.8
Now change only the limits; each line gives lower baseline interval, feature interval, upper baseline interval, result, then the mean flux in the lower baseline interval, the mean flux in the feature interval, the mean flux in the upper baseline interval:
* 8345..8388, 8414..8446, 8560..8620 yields 0.3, 32.6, 31.6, 30.4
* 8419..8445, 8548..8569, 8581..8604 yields 0.3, 31.8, 30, 30.1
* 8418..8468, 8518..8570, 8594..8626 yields 2.5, 31.8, 29.1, 29.7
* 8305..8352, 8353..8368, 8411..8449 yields -0.1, 32.4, 32.3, 31.6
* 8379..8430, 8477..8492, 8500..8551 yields -0.9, 31.9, 32.1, 29.3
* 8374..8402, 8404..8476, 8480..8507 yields -0.8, 32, 31.7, 30.6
